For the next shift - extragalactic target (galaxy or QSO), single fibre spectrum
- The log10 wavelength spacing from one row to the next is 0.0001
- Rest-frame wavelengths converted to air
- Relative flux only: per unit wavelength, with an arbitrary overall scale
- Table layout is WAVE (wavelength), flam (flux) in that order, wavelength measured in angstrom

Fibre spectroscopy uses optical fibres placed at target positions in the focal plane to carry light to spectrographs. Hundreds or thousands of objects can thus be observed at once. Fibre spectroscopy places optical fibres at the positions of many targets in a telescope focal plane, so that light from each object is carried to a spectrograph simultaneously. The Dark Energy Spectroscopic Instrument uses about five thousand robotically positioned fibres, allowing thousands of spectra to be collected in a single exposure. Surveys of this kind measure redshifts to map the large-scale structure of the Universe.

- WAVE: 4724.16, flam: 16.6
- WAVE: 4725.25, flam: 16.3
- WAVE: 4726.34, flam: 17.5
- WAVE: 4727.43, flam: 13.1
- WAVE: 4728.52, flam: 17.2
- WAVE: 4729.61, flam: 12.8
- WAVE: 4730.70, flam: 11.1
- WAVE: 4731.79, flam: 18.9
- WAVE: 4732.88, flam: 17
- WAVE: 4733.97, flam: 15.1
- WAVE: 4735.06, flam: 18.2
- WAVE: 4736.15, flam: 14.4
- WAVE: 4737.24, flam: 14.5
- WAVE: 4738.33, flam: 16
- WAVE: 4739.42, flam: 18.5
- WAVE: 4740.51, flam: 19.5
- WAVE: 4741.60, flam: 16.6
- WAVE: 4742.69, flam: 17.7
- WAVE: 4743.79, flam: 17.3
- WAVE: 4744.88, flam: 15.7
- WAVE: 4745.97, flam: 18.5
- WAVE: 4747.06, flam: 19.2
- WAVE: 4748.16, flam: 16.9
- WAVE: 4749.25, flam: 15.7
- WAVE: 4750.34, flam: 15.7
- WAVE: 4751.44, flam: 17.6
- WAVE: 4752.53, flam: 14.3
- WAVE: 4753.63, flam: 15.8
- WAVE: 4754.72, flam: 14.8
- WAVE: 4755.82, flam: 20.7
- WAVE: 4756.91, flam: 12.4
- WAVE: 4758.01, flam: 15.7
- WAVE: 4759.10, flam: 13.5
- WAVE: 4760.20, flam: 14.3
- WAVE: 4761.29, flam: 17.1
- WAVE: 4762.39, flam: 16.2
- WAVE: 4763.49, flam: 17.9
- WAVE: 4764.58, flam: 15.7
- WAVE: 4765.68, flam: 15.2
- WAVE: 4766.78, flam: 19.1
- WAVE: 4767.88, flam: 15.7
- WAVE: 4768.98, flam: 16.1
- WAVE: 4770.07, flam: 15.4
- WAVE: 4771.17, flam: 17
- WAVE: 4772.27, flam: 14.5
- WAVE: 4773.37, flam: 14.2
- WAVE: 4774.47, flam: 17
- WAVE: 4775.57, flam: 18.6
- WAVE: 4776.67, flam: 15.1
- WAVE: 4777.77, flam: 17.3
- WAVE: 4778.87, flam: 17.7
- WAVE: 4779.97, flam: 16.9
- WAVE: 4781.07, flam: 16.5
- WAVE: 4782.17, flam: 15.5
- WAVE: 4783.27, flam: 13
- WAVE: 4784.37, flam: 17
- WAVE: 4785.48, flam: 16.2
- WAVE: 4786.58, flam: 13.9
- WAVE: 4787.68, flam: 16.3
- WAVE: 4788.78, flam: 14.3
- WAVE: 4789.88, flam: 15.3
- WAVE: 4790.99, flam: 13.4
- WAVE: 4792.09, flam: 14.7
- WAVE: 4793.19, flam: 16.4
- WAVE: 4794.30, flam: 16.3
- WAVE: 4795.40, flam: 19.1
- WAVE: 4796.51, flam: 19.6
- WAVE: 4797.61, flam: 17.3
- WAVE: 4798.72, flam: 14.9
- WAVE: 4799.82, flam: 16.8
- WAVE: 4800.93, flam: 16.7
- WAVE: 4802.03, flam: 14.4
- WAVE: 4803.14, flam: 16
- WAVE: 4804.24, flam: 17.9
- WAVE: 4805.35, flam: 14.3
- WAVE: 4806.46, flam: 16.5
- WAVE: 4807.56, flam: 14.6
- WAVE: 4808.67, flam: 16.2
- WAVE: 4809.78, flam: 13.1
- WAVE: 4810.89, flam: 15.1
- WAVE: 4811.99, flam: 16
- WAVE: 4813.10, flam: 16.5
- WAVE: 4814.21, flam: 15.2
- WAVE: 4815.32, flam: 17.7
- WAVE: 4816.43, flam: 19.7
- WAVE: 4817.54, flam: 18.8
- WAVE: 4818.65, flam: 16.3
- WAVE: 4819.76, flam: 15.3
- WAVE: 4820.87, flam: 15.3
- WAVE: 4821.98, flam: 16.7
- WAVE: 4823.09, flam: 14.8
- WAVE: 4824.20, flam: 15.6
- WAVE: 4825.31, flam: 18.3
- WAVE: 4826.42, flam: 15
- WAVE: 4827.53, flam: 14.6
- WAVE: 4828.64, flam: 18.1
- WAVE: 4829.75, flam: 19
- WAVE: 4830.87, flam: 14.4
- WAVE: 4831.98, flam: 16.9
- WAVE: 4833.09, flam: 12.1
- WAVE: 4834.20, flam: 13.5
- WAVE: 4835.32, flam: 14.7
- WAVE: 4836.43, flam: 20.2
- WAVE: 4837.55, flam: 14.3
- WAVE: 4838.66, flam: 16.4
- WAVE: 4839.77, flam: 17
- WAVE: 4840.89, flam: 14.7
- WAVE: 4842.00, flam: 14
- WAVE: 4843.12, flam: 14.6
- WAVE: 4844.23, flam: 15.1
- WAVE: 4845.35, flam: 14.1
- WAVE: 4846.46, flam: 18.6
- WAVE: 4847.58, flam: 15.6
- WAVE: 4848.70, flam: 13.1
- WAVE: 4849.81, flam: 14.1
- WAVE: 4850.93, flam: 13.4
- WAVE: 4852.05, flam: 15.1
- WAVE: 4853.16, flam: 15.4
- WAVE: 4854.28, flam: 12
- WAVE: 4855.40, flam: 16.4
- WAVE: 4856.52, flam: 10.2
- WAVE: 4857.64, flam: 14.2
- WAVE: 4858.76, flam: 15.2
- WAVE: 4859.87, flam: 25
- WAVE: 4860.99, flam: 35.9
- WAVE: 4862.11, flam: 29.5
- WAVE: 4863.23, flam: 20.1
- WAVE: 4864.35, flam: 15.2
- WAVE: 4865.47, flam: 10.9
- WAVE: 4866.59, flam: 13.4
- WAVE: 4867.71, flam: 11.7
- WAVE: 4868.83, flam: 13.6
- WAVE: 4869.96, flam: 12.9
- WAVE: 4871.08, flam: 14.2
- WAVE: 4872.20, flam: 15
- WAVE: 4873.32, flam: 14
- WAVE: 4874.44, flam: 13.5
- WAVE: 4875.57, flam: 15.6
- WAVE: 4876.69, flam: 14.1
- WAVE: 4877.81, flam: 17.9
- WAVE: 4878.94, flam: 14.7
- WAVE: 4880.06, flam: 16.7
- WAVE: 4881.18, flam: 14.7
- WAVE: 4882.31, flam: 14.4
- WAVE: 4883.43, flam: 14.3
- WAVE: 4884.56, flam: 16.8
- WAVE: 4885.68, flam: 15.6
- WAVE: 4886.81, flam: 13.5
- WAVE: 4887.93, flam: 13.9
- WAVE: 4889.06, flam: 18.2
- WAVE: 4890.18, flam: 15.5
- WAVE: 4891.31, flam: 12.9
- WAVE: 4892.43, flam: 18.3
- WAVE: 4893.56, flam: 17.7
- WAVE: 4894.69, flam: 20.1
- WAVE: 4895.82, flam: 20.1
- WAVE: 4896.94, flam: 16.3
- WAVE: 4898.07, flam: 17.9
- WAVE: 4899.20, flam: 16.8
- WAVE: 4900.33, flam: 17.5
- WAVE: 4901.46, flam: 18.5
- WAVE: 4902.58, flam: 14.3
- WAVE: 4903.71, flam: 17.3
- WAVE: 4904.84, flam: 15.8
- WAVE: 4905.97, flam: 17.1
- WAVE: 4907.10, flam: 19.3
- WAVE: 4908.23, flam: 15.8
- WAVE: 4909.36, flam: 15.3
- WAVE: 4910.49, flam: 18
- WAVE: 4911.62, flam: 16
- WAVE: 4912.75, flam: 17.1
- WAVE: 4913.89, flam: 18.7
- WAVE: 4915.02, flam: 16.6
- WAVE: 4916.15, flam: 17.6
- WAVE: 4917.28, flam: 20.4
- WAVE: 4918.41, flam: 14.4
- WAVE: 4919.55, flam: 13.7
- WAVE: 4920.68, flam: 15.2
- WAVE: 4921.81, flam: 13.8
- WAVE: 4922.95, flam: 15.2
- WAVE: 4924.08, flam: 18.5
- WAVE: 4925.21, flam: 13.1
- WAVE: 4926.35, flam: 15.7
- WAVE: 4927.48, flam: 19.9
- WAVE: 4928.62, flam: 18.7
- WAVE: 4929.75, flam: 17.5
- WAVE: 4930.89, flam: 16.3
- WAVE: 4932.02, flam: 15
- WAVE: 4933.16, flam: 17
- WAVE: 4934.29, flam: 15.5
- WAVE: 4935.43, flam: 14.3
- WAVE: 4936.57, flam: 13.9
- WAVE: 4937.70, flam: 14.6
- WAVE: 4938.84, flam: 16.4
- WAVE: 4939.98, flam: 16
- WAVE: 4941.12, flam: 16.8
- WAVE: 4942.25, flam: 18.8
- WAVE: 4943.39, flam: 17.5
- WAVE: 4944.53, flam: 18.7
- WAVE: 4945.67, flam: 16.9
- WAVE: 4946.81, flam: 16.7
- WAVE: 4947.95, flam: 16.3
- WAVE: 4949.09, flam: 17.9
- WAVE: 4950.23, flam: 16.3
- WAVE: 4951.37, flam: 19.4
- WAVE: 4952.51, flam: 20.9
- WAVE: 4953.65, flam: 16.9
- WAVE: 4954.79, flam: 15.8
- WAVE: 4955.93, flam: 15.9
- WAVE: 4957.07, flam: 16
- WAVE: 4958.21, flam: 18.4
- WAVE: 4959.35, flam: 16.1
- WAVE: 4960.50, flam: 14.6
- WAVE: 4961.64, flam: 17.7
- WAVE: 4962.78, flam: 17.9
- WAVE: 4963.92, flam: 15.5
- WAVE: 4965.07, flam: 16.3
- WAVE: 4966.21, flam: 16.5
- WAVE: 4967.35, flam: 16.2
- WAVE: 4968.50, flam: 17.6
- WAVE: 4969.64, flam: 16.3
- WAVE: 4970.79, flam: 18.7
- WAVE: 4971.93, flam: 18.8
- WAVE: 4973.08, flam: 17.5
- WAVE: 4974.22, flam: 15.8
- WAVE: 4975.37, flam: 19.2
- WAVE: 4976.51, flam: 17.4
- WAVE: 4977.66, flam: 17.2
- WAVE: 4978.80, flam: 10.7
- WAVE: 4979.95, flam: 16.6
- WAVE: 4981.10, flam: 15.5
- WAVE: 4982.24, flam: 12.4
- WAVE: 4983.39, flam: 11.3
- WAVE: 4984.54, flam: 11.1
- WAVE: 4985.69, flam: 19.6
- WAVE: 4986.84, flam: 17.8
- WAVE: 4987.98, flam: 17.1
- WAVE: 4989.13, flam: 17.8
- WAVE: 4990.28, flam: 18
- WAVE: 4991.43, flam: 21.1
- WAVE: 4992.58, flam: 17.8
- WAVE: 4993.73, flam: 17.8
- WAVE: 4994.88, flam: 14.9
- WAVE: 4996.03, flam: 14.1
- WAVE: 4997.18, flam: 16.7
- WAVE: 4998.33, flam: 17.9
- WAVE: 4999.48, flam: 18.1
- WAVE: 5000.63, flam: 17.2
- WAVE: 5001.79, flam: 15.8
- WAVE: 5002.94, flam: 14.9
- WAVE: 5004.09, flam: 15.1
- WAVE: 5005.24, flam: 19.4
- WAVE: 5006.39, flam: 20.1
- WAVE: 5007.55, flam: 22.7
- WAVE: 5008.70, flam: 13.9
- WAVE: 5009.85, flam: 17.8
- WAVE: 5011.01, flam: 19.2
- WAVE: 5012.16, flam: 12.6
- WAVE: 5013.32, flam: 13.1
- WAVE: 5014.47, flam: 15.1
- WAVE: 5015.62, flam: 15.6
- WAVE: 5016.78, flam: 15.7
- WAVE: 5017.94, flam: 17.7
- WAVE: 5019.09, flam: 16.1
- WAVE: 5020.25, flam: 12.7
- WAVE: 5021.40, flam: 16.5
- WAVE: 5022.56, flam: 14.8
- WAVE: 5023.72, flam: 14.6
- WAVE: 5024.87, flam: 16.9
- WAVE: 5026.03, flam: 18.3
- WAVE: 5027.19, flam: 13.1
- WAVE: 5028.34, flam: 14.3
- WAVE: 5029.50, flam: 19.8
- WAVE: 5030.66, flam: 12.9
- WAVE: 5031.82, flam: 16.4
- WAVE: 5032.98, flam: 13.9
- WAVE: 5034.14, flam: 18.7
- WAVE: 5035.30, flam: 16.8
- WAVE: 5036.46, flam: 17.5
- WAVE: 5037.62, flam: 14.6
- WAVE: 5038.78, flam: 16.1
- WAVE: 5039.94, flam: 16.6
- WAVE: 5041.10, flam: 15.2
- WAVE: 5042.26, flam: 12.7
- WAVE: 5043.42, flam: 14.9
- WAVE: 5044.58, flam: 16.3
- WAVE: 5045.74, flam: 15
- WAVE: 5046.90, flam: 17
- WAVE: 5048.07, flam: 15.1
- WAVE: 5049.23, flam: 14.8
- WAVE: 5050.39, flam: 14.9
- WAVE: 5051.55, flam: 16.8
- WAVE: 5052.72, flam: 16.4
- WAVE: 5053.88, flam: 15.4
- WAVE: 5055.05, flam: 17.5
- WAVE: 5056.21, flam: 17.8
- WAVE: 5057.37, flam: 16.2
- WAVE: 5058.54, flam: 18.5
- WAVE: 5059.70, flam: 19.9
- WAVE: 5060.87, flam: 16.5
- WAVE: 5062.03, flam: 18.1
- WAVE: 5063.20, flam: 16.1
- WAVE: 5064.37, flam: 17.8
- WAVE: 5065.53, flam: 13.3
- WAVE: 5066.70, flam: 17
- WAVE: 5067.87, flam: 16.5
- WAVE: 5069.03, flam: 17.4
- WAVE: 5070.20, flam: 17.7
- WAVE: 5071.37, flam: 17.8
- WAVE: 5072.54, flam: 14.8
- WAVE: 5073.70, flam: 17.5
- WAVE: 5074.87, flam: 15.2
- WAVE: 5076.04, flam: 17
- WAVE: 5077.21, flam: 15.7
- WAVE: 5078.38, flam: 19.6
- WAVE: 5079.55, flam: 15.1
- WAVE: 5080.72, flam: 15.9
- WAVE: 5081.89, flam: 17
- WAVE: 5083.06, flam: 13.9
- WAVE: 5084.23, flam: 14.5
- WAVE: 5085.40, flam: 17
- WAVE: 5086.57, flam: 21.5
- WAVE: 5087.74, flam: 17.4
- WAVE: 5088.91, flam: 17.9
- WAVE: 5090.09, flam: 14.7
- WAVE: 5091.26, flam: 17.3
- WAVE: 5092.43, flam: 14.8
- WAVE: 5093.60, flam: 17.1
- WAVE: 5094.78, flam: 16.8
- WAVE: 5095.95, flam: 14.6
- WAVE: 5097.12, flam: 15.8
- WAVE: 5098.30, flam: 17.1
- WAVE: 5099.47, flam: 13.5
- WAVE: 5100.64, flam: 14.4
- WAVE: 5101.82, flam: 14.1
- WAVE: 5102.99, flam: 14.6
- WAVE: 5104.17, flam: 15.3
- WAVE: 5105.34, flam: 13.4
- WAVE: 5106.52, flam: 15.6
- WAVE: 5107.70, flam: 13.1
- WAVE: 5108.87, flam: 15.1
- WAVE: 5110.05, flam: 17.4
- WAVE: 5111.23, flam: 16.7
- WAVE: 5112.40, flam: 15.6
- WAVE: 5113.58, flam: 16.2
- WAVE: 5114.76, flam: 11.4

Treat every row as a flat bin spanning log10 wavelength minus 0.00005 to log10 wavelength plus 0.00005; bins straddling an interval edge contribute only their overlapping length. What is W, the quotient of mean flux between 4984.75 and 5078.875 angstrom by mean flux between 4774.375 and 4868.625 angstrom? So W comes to 1.0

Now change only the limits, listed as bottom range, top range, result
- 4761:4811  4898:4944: 1.03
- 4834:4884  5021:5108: 1.02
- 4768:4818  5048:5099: 1.03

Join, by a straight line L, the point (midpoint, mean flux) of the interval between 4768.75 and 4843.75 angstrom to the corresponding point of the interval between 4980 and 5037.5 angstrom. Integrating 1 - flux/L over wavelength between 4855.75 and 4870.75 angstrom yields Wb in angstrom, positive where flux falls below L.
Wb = -1.3 angstrom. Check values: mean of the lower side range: 16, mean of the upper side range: 16.3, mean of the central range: 17.5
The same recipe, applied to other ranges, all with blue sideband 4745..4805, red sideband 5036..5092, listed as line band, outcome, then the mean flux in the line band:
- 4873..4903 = 0.33 angstrom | 16.1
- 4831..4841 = 0.43 angstrom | 15.5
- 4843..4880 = 0.76 angstrom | 15.9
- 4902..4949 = -0.54 angstrom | 16.5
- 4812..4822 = -0.36 angstrom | 16.8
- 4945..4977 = -1.54 angstrom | 17.1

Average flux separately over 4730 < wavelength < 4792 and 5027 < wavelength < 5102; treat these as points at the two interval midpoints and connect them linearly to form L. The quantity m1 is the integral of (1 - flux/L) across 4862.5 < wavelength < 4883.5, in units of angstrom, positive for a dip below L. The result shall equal 1.9 angstrom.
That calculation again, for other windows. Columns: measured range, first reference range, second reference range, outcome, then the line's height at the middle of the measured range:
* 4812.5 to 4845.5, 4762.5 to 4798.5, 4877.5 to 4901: 0.56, 16.3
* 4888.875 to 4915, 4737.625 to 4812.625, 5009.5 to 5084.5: -1.59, 16.1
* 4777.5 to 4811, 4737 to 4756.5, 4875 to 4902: 1.67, 16.7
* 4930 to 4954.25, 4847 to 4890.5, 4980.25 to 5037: -1.10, 16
